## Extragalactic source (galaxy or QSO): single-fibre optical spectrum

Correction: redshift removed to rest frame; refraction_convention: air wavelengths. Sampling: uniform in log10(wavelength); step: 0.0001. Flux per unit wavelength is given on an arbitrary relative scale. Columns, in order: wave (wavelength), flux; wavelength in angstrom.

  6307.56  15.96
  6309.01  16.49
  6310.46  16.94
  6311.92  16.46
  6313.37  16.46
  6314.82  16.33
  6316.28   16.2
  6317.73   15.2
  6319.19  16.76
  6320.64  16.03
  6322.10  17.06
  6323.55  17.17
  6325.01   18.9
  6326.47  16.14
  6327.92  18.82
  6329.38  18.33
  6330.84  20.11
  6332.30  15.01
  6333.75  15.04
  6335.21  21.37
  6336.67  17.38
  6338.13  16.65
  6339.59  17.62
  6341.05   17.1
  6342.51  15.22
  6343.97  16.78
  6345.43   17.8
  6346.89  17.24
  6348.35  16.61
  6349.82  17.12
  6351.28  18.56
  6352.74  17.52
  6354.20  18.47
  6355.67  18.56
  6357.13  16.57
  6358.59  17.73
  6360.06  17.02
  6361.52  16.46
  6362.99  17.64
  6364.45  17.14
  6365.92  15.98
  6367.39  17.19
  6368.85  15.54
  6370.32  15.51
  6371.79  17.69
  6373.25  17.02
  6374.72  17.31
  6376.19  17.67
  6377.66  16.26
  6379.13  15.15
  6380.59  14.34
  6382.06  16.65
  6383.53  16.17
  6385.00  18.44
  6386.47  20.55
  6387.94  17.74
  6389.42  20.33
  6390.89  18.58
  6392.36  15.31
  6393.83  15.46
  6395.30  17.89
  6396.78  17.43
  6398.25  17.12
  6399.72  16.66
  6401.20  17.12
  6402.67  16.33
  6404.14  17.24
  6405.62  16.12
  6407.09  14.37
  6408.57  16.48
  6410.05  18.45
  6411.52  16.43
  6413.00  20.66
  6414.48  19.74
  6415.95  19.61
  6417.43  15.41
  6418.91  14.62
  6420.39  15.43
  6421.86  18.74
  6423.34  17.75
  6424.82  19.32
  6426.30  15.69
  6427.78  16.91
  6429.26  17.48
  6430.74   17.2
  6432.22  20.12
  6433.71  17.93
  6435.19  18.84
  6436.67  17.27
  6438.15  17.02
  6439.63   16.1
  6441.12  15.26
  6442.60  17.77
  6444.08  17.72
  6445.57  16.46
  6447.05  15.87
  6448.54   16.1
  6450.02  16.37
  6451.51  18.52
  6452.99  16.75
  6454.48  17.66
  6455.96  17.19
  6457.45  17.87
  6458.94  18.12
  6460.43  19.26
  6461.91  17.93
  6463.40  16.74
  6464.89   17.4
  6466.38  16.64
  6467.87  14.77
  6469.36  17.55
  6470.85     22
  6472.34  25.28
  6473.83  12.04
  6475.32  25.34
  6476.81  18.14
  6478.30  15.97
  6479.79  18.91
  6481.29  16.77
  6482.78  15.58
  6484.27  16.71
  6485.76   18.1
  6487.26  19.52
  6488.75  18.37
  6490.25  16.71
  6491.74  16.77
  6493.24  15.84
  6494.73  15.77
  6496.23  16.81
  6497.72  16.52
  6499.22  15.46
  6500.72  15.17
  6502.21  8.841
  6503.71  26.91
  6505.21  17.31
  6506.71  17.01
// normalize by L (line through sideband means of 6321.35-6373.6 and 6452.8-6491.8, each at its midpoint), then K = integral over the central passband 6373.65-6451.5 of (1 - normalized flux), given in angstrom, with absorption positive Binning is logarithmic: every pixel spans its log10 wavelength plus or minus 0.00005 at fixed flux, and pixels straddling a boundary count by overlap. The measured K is 2.0 angstrom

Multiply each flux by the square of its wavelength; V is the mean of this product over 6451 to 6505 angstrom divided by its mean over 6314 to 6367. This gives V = 1.1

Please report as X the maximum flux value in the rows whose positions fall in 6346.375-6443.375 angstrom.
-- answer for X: 20.66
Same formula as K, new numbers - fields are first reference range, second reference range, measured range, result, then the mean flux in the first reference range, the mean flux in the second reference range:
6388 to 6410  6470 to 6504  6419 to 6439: -0.5 angstrom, 17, 17.6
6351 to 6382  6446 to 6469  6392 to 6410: 0.5 angstrom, 16.9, 17.1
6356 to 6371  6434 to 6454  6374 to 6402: -0.6 angstrom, 16.7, 17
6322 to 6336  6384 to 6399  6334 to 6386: 2.3 angstrom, 17.8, 17.9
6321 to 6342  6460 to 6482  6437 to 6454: 1.3 angstrom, 17.6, 18.3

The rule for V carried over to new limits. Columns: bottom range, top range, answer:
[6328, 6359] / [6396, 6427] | 1.00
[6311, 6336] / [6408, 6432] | 1.06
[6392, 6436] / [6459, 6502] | 1.03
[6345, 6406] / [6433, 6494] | 1.06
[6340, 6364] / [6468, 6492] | 1.10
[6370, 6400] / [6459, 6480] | 1.10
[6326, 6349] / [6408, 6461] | 1.04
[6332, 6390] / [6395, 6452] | 1.02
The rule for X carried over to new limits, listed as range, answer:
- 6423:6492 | 25.34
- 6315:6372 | 21.37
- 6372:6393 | 20.55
